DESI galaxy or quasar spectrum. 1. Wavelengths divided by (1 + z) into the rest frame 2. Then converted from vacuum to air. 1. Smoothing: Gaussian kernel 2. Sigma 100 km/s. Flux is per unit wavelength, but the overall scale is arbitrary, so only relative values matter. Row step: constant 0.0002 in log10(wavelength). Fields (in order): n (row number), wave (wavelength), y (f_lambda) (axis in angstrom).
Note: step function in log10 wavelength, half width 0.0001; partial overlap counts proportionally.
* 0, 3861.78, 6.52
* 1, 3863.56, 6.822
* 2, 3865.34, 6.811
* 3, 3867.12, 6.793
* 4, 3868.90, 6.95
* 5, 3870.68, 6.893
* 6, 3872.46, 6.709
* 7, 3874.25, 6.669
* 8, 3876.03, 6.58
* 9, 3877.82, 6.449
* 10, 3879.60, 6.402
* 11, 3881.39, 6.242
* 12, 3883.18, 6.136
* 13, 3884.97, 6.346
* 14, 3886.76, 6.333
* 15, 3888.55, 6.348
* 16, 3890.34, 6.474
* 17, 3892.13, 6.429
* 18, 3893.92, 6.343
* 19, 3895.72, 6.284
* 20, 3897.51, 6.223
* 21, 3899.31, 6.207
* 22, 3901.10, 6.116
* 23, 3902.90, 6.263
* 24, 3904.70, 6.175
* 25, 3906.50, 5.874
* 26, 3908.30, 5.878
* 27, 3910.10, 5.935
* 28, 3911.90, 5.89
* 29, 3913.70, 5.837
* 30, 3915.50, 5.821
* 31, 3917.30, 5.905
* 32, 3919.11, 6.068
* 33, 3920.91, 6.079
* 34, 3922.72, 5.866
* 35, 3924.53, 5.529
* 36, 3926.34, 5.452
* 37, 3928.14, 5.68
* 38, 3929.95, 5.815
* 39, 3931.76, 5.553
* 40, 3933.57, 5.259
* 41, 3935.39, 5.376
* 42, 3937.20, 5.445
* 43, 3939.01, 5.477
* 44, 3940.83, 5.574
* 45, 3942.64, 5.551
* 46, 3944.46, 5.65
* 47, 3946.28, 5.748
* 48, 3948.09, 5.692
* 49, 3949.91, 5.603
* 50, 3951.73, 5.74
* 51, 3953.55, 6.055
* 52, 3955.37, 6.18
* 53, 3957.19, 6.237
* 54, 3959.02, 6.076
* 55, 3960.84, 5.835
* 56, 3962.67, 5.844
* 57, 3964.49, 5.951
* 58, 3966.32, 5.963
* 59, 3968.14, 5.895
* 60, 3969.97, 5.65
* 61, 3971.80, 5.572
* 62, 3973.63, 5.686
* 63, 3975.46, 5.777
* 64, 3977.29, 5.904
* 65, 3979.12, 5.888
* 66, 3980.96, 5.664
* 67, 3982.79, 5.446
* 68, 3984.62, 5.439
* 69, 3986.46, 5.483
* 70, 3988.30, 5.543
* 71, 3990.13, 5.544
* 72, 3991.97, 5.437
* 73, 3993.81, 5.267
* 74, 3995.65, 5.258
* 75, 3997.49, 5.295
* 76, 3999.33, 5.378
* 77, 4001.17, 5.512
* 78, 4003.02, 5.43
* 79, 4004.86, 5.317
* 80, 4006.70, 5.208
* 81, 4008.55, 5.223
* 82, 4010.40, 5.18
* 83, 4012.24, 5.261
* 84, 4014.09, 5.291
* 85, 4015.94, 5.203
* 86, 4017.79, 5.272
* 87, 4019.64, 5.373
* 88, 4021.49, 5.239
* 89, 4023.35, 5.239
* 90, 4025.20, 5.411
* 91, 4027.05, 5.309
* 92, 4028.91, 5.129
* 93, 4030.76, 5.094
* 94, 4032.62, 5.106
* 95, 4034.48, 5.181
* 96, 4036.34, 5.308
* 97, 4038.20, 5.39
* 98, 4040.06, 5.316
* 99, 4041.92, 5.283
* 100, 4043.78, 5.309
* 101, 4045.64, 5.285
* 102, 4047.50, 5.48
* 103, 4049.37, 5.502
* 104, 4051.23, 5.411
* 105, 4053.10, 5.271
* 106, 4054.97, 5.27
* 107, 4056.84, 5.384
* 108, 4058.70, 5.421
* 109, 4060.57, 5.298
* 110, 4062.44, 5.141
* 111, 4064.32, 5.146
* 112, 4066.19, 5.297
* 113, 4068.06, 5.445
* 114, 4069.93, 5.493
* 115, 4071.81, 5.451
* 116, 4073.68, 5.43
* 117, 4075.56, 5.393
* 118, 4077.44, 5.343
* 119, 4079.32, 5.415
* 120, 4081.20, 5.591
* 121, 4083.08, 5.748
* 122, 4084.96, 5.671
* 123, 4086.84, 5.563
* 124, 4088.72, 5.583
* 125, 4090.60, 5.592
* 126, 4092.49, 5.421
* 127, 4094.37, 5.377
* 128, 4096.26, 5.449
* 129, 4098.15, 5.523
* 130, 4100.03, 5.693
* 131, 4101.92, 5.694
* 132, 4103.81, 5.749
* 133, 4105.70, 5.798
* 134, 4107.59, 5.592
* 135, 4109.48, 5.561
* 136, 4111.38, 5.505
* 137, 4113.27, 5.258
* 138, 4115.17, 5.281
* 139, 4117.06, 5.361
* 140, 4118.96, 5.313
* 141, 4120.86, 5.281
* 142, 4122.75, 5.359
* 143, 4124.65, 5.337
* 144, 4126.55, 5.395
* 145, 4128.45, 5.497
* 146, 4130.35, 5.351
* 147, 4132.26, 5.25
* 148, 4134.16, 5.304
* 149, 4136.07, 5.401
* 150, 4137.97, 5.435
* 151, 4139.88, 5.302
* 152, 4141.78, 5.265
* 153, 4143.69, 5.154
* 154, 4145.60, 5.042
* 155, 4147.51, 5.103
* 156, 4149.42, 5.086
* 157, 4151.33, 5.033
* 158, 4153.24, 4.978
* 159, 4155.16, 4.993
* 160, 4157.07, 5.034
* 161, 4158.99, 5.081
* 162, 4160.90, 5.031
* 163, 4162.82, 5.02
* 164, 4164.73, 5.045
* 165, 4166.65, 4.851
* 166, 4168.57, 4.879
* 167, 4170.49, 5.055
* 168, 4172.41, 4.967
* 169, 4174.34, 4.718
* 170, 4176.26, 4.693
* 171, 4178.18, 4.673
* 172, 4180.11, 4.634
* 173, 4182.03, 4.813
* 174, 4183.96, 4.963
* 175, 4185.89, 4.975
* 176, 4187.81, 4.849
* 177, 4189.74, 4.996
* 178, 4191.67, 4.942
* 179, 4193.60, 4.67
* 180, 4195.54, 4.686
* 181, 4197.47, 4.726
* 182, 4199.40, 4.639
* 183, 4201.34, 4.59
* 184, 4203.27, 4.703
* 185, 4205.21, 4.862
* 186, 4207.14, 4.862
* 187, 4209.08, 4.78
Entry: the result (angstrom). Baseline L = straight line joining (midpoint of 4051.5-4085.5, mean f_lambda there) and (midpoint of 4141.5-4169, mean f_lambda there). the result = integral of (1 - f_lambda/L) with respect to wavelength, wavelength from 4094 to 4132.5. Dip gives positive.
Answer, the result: -1.9 angstrom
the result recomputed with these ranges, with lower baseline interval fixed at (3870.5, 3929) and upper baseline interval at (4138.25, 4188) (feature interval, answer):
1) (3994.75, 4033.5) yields 2.6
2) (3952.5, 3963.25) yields -0.3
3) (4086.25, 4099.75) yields -0.6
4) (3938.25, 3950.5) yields 0.7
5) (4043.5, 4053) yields 0.2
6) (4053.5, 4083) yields 0.1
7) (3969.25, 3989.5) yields 0.6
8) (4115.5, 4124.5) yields -0.3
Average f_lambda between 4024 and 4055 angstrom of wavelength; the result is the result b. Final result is 5.3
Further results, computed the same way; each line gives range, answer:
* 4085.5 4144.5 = 5.44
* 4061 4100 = 5.46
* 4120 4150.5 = 5.28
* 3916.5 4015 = 5.62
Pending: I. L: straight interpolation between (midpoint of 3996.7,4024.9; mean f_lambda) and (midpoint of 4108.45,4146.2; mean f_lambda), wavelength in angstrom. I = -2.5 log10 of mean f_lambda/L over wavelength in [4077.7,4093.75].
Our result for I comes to -0.05 mag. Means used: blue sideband 5.3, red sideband 5.34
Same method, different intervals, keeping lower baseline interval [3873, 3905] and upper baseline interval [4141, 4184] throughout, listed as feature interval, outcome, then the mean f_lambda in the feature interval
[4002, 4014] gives 0.09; 5.27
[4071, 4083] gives -0.01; 5.46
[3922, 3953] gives 0.09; 5.59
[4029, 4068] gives 0.05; 5.29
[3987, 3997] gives 0.08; 5.41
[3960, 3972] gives 0.02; 5.83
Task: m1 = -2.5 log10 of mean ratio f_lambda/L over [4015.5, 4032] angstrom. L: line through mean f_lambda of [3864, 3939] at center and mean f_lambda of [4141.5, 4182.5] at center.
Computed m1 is 0.07 mag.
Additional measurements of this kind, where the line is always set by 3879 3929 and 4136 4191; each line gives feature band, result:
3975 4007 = 0.04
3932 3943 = 0.09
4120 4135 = -0.04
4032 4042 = 0.05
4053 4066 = 0.03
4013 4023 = 0.07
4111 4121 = -0.03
